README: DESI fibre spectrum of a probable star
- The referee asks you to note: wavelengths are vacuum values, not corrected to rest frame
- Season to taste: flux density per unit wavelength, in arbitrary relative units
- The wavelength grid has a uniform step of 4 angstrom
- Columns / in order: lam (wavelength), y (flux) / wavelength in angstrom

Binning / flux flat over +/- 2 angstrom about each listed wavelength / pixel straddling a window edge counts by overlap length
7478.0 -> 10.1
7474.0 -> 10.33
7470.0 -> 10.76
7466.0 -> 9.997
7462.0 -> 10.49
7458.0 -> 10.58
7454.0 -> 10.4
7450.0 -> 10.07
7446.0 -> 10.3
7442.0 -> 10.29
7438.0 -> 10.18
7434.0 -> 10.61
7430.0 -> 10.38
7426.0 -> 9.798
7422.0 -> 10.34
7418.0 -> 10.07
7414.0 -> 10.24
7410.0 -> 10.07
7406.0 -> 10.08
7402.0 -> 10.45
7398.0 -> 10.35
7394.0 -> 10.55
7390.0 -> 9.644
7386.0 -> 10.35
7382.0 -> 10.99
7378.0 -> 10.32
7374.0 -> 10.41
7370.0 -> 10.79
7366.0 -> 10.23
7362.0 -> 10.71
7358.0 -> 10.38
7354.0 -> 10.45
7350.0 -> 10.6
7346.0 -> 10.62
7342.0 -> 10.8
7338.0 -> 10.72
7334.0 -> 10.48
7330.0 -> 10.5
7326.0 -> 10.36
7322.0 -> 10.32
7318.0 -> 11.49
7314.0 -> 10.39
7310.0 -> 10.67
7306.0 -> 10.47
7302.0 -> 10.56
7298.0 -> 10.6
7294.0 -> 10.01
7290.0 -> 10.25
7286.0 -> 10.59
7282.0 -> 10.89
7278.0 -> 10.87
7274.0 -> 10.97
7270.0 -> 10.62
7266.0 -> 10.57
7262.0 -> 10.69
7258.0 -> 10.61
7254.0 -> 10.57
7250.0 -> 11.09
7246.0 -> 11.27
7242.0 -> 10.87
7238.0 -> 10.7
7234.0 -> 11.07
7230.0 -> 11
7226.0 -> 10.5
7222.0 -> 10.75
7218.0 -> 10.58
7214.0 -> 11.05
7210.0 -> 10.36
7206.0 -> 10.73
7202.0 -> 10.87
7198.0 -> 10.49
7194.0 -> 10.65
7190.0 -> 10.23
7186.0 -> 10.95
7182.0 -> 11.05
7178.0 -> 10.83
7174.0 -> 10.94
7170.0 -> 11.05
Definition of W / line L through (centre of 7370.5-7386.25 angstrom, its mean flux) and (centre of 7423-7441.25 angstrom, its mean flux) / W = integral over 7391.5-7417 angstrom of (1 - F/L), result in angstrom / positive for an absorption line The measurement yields 0.4 angstrom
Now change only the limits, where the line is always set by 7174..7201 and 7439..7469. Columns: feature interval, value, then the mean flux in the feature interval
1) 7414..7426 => 0.3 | 10.1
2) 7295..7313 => 0.0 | 10.5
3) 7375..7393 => 0.1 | 10.3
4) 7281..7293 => 0.1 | 10.5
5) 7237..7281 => -0.8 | 10.8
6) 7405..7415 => 0.2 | 10.1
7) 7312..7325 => -0.2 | 10.7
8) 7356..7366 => 0.0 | 10.5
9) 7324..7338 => 0.0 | 10.5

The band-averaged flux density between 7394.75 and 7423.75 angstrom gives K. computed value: 10.2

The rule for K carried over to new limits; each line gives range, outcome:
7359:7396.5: 10.4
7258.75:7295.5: 10.6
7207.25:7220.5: 10.7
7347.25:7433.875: 10.4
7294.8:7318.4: 10.6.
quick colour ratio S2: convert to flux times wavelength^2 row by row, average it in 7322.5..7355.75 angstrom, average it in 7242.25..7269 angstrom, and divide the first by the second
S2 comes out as 1.0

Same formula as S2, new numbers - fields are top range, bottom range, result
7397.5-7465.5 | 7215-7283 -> 1.00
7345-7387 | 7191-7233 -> 1.03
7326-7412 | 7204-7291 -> 1.00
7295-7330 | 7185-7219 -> 1.02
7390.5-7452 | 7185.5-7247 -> 1.01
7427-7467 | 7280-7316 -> 1.02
